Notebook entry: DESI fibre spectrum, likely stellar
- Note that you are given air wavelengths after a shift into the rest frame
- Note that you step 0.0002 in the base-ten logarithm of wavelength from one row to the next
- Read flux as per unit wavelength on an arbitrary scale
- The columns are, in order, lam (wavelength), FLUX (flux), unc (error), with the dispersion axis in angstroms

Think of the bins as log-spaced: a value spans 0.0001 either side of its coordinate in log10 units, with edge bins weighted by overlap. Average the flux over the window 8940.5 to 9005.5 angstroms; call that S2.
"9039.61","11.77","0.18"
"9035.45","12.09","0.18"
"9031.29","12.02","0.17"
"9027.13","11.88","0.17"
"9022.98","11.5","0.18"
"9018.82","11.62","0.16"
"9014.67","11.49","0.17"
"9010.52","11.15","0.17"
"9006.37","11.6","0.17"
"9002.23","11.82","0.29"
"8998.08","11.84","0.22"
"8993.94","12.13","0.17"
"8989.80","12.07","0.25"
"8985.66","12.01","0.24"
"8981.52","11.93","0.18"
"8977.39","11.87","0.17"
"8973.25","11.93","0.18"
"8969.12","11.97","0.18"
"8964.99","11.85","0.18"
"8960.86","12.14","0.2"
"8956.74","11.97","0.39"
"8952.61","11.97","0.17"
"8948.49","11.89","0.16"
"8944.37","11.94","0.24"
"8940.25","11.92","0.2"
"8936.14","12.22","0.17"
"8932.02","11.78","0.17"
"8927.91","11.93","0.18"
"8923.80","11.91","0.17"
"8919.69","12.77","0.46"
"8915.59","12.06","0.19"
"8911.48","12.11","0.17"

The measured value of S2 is 11.9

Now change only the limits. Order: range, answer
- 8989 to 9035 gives 11.7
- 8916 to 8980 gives 12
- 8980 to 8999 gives 12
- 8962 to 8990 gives 11.9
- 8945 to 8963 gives 12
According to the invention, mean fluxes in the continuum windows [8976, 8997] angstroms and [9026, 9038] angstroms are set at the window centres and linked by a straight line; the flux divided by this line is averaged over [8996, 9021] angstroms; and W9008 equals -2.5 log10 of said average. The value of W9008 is 0.04 mag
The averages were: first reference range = 12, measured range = 11.6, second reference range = 12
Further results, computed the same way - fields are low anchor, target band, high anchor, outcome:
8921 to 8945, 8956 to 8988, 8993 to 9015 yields -0.01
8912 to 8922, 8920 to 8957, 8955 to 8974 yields 0.02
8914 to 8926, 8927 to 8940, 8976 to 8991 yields 0.02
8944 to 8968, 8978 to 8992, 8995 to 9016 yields -0.02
